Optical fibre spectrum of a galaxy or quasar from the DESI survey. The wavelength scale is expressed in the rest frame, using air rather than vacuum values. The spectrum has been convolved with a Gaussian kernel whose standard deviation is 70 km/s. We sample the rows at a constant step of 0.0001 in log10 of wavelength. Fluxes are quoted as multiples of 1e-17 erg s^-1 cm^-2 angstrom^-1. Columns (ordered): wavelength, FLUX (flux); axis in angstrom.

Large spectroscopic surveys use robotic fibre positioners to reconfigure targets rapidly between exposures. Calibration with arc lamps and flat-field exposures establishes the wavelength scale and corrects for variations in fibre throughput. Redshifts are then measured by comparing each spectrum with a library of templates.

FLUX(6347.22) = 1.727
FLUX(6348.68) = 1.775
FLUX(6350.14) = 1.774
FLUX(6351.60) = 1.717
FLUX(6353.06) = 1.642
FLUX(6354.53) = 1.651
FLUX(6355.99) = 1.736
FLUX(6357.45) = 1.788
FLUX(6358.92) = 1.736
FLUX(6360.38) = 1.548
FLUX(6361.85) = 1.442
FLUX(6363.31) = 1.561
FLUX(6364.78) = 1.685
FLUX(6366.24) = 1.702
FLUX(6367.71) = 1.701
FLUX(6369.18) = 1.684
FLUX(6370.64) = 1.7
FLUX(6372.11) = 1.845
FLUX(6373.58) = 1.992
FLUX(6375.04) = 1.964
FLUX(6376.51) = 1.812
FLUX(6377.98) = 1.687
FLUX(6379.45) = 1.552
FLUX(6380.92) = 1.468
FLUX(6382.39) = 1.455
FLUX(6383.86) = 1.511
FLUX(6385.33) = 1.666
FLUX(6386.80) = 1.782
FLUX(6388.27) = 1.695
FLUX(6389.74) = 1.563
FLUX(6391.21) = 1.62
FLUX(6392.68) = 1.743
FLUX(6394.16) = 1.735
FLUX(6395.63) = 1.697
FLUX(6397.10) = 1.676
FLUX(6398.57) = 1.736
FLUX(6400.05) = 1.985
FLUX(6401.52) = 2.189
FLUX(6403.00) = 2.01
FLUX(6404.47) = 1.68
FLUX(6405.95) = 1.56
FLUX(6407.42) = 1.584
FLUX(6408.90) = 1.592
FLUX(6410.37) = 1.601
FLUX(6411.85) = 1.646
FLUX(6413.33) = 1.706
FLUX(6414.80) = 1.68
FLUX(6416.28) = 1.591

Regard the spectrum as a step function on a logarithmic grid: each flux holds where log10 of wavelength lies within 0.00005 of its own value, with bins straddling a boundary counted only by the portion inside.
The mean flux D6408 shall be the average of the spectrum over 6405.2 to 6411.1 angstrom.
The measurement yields 1.58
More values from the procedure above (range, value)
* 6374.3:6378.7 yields 1.82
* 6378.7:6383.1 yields 1.49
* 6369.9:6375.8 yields 1.88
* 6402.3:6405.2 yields 1.85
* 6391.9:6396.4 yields 1.72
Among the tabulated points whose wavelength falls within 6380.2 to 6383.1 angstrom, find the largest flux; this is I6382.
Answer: 1.468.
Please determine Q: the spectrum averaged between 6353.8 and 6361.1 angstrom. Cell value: 1.69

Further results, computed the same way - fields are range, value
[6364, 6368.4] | 1.69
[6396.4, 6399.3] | 1.71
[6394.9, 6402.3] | 1.86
